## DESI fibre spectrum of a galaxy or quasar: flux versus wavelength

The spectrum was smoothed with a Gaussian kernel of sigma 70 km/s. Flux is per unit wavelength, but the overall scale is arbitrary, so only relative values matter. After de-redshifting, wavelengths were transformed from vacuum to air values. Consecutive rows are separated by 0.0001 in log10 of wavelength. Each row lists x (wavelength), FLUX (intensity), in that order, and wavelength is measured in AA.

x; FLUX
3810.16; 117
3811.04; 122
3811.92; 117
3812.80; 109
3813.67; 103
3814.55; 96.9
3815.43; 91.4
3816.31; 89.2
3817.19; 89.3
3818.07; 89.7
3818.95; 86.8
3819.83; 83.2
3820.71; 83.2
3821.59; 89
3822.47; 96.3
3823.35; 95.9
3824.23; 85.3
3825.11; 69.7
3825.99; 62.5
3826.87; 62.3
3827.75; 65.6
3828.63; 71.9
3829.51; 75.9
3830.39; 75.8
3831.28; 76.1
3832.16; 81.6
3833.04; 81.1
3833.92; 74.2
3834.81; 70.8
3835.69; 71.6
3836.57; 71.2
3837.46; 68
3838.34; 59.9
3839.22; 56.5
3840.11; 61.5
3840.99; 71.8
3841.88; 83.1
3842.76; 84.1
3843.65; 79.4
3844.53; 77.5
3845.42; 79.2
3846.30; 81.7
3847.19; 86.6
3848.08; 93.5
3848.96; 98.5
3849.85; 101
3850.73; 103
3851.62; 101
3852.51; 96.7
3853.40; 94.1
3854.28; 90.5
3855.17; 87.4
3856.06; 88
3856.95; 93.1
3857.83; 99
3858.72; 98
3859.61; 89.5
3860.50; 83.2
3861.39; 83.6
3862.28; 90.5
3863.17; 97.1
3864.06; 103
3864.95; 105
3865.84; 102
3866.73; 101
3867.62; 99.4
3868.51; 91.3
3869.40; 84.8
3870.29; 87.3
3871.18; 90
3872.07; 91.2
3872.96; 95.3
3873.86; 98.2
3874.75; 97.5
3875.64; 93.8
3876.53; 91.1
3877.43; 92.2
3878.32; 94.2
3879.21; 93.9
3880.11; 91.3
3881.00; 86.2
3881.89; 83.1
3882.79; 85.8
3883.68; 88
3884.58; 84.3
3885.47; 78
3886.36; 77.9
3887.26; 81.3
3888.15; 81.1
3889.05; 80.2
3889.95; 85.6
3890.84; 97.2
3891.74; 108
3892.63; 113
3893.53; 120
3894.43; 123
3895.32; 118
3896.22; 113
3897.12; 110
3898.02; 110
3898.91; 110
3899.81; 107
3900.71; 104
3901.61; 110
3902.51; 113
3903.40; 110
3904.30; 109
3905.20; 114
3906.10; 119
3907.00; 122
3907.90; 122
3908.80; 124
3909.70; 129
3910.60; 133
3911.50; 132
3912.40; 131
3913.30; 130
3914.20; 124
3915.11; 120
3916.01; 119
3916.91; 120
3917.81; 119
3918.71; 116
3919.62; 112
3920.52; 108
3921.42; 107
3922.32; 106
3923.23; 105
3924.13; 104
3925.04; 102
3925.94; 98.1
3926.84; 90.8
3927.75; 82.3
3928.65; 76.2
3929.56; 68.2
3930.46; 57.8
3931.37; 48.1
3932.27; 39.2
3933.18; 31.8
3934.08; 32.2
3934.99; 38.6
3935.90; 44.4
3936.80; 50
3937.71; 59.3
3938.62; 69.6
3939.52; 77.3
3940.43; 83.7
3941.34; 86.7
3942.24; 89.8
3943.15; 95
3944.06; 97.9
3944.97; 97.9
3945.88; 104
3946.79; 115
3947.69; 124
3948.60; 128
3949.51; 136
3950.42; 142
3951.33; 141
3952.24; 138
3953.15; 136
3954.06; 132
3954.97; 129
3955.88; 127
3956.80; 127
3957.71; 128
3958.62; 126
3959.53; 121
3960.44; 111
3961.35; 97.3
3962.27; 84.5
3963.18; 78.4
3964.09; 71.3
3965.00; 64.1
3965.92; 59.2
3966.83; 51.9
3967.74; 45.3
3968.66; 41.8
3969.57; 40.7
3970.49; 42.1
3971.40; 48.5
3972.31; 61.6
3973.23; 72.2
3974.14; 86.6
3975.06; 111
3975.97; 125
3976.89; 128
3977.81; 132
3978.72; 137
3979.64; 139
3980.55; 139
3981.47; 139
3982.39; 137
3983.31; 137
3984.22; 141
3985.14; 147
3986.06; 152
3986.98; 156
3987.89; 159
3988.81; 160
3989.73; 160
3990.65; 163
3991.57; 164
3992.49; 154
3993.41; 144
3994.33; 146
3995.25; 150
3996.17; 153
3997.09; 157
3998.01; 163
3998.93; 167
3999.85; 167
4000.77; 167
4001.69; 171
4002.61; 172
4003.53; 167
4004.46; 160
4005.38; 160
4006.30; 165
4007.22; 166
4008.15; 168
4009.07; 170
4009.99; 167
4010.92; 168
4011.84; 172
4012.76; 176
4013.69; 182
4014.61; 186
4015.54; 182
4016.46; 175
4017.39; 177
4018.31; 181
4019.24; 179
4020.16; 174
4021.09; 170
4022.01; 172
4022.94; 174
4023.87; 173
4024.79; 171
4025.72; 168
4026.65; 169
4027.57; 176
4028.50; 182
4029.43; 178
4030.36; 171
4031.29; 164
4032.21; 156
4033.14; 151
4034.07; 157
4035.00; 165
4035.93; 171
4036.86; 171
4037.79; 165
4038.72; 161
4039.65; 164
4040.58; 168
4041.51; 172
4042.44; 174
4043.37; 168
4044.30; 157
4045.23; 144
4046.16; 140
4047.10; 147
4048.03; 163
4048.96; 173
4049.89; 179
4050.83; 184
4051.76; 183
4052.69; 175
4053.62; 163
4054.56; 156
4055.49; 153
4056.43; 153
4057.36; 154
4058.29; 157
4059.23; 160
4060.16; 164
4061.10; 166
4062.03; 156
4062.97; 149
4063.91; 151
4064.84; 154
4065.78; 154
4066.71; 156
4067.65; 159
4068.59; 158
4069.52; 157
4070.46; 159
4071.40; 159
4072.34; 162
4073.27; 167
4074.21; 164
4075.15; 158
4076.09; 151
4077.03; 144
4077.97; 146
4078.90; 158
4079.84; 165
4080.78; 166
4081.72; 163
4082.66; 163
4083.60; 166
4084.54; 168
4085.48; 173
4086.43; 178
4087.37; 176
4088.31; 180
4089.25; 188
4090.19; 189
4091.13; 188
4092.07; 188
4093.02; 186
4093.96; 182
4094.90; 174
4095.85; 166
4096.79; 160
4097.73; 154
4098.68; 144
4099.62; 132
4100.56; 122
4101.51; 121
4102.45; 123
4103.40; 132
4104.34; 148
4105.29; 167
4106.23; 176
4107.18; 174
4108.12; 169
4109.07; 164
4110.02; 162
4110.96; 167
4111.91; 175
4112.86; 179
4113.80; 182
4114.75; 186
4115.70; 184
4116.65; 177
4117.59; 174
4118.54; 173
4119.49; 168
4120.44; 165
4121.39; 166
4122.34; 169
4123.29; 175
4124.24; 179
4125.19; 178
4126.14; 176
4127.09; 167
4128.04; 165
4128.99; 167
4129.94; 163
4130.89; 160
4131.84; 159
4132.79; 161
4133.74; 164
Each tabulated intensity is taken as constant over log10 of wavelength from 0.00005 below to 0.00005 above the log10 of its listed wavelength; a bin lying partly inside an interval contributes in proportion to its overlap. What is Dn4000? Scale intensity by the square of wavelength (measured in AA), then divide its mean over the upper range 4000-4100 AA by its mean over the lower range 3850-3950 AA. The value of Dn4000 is 1.9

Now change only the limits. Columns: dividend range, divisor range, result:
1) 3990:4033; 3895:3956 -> 1.71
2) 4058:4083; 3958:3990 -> 1.57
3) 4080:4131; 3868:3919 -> 1.78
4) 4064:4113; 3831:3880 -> 2.08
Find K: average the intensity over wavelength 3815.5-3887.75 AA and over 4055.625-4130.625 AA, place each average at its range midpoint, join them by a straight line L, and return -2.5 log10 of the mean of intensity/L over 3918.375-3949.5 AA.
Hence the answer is 0.312 mag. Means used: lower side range 85.8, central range 84.3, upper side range 164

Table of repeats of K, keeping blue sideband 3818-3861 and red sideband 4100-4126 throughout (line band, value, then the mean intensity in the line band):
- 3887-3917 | -0.12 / 113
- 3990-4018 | -0.25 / 166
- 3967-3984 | 0.26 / 97.8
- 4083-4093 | -0.14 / 179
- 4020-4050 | -0.18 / 166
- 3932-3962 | 0.17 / 99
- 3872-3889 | 0.07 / 88.4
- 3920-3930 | 0.13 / 95.4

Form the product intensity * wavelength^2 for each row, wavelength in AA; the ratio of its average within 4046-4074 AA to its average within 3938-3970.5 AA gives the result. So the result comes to 1.7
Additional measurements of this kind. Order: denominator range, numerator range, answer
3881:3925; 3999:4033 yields 1.67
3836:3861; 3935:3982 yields 1.22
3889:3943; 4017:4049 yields 1.81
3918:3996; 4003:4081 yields 1.65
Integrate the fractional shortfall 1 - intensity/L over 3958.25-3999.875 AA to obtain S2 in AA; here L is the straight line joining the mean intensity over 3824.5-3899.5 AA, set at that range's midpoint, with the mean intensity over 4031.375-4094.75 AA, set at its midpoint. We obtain 5.0 AA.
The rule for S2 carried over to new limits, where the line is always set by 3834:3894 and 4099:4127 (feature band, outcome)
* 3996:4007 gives -2.9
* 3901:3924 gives -3.2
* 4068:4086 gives -0.8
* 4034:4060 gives -3.5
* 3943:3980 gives 5.0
